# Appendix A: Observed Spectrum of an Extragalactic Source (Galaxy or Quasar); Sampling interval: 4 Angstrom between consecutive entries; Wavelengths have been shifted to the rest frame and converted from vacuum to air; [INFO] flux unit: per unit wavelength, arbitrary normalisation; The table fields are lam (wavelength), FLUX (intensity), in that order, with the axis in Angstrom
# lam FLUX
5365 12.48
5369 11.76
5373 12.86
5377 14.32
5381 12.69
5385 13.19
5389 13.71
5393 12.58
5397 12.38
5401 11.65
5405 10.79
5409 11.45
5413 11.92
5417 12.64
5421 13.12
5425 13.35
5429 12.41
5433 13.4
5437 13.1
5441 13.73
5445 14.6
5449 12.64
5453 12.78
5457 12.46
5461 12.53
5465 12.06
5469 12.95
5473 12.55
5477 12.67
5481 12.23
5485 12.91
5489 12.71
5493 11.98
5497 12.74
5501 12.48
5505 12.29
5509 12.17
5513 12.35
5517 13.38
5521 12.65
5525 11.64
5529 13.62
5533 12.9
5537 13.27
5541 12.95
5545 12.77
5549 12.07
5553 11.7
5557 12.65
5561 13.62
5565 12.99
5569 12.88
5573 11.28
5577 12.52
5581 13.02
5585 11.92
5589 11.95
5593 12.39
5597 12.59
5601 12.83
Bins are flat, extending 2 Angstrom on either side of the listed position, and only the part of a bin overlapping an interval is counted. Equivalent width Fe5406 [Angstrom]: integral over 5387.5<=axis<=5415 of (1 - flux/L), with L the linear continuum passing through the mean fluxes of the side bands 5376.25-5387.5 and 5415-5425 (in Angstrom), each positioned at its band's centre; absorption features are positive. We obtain 2.3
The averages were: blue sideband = 13.3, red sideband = 13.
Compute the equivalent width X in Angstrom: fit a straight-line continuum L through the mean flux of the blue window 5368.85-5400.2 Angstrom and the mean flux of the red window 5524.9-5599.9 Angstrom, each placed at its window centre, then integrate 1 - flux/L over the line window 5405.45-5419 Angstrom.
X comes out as 1.1 Angstrom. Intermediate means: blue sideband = 13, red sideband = 12.6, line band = 11.9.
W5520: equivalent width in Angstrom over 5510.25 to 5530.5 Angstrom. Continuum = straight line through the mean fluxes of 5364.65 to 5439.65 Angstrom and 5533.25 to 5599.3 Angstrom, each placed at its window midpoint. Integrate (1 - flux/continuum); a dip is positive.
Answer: -0.18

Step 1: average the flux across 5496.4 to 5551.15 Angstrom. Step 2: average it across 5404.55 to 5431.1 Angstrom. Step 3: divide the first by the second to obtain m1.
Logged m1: 1.03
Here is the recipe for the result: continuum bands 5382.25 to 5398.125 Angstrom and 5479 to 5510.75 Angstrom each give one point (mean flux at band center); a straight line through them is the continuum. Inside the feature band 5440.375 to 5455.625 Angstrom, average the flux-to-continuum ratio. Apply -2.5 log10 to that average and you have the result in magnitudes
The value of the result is -0.06 mag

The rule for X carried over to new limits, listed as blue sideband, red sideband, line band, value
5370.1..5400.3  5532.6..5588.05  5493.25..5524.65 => 0.5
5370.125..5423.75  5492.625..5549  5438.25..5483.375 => -0.8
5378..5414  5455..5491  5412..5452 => -2.2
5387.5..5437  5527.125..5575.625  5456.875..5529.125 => 0.5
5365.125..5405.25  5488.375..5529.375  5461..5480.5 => 0.0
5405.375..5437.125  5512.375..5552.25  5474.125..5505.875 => 0.4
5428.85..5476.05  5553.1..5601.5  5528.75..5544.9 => -0.6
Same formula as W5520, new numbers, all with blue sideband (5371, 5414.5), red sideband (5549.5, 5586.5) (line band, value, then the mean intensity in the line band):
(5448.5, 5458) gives -0.1 Angstrom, 12.6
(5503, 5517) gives 0.1 Angstrom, 12.4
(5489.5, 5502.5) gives 0.1 Angstrom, 12.4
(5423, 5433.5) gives -0.4 Angstrom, 13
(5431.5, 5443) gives -0.8 Angstrom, 13.4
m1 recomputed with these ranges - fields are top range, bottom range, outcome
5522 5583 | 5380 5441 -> 1.01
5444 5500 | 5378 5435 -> 1.01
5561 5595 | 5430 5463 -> 0.95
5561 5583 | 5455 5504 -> 1.01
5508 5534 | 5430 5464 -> 0.97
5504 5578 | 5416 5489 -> 0.98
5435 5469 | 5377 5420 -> 1.05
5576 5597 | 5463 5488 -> 0.98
